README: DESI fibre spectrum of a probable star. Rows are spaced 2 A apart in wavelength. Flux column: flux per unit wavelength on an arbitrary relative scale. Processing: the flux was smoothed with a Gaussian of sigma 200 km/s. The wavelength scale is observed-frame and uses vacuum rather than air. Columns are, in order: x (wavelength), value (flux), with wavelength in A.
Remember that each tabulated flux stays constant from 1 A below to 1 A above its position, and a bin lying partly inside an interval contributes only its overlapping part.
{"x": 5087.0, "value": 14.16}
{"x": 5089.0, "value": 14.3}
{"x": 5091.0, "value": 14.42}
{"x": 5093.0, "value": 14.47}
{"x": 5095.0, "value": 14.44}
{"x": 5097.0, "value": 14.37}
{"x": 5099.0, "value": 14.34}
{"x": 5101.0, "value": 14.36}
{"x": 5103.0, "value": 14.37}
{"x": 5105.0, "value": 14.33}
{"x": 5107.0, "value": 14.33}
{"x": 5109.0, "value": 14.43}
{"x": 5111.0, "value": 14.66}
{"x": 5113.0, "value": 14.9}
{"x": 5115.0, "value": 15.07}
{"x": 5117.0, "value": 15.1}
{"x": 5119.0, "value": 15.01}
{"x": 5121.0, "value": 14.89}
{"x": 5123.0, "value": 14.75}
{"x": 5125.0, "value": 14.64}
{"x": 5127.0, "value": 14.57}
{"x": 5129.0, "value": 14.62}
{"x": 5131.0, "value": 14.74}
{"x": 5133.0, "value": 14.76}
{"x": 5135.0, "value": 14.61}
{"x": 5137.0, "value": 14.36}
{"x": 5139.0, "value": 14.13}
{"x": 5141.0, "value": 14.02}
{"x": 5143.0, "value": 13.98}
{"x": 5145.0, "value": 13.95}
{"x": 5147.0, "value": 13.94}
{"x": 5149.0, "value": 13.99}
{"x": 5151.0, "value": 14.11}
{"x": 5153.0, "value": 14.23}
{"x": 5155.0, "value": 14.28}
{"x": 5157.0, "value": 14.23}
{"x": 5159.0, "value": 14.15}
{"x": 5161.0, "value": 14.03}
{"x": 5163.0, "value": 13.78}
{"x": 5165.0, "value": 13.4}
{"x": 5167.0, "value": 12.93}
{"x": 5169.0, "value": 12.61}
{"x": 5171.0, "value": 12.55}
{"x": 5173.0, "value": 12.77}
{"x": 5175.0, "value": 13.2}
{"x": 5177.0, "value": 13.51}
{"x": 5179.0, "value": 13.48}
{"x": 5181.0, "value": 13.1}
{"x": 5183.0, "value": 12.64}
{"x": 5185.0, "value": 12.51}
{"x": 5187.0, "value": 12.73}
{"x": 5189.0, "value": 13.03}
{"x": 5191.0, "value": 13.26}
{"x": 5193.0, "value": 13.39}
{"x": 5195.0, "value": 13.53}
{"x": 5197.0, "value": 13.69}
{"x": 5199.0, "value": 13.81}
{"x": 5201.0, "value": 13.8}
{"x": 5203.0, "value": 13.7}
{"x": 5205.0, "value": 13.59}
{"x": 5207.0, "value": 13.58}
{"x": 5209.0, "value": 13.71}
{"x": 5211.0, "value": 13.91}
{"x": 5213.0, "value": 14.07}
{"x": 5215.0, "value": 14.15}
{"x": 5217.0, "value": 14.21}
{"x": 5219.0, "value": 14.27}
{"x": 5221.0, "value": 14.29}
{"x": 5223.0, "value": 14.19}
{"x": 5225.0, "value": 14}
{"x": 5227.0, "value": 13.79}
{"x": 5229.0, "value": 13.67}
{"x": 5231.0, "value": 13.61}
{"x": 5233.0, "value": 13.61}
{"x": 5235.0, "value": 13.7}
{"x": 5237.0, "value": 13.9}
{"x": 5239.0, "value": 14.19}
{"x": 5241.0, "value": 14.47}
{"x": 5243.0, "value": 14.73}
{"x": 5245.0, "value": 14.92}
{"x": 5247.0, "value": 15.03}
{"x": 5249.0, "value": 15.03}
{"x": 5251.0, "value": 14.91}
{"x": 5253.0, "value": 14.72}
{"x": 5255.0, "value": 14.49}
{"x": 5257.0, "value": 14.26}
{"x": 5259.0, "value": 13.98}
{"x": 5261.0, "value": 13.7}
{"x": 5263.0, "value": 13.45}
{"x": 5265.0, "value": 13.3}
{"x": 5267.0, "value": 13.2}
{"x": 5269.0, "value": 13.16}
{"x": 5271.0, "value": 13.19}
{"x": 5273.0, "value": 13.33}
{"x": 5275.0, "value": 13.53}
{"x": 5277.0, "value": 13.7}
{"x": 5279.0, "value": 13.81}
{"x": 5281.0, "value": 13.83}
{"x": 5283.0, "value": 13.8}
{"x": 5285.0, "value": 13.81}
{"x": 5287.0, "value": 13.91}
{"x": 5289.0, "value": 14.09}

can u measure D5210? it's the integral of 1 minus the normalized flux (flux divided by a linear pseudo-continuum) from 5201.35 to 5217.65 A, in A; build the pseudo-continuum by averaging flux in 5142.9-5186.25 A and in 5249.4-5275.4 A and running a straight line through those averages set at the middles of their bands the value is -0.2 A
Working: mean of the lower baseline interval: 13.5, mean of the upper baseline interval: 13.8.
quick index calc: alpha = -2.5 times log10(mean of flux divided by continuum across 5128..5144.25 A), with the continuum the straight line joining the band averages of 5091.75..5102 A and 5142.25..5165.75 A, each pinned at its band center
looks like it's -0.02 mag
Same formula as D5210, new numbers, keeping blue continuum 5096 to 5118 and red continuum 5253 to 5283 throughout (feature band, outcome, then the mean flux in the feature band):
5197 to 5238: 0.2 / 13.9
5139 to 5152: 0.3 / 14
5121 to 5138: -0.2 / 14.6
